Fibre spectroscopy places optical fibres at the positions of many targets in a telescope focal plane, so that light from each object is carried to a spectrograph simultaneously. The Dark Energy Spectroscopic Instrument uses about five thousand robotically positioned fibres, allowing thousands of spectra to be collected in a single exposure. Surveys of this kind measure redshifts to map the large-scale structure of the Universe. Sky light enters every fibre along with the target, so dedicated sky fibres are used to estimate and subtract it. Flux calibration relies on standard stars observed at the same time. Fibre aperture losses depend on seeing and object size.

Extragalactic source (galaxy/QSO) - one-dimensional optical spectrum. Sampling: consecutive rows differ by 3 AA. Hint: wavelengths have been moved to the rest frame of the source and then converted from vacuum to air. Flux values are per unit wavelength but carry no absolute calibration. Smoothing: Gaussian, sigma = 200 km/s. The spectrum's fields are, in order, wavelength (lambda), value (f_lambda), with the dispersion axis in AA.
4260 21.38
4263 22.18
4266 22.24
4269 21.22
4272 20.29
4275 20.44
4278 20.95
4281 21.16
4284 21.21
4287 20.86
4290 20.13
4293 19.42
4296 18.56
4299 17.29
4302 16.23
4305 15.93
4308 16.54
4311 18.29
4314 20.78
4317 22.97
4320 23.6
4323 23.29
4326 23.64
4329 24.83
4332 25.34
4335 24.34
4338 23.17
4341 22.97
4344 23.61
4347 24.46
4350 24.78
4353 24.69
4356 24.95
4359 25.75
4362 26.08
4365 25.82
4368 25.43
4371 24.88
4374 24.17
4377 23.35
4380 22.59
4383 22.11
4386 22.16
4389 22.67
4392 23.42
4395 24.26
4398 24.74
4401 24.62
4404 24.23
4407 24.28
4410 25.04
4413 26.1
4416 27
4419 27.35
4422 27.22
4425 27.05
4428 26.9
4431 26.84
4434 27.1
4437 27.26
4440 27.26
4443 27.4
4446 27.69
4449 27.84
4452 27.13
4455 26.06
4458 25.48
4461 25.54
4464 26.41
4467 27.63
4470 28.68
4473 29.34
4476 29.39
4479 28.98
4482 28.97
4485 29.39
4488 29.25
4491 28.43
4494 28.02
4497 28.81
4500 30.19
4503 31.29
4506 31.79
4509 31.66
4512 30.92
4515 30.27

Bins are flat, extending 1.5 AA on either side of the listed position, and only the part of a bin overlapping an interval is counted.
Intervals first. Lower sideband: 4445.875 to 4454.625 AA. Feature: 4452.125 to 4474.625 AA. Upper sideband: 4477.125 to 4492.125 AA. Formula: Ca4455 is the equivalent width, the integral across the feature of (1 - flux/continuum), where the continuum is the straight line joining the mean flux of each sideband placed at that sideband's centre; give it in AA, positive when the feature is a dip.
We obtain 0.77 AA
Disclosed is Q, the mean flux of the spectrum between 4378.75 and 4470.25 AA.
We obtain 25.8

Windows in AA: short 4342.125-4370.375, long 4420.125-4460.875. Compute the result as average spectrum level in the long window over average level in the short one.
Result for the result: 1.08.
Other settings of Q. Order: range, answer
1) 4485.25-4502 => 29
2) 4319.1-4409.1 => 24.2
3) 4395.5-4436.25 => 26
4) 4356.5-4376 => 25.3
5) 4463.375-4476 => 28.3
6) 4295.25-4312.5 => 17.1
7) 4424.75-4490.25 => 27.6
